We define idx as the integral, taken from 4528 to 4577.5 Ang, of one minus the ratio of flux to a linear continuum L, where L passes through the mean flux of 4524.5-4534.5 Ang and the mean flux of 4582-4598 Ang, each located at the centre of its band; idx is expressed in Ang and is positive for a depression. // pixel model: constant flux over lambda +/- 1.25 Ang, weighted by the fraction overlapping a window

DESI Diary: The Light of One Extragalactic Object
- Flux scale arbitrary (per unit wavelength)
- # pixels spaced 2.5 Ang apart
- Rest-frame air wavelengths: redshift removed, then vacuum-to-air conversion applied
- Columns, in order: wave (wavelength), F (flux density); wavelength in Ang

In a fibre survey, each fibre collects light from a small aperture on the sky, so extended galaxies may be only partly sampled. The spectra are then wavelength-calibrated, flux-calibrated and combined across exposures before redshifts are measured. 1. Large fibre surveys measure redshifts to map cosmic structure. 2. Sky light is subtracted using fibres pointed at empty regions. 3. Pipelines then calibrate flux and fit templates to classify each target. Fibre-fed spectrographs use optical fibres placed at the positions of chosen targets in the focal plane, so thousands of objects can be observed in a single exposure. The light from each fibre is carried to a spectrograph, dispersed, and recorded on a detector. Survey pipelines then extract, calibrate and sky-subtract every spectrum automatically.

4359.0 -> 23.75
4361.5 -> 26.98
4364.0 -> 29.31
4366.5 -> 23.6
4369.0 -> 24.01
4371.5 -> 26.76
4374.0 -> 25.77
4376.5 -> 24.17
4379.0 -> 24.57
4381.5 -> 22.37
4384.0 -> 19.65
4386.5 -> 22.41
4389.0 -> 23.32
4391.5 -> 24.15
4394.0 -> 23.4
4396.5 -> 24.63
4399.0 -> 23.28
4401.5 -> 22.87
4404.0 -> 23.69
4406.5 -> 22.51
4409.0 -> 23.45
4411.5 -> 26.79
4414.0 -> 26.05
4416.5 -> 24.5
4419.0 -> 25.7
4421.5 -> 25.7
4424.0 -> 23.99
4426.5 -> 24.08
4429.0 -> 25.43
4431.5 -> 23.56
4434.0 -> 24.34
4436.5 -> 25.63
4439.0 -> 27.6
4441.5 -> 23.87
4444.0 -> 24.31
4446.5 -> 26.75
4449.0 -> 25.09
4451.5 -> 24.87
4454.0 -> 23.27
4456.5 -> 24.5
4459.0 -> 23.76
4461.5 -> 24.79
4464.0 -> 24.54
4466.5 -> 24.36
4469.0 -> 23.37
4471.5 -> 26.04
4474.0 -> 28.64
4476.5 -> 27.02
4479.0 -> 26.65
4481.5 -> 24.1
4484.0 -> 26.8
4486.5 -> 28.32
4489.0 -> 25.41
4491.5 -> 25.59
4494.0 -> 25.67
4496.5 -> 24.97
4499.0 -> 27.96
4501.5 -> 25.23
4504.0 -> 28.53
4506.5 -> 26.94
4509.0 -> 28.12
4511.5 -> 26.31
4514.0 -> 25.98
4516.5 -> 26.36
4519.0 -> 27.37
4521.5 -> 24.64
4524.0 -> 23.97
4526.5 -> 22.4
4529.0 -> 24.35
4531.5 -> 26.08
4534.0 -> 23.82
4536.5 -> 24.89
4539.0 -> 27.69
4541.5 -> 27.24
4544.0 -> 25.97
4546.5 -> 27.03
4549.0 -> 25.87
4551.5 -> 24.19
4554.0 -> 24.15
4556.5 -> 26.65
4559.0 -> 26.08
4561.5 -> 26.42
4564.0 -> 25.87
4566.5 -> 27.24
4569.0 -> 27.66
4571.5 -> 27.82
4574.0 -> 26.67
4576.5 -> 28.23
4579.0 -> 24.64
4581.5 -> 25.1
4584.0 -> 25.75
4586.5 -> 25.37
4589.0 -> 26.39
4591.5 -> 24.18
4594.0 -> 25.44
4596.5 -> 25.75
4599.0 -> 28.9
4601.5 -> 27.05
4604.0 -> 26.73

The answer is -3.0 Ang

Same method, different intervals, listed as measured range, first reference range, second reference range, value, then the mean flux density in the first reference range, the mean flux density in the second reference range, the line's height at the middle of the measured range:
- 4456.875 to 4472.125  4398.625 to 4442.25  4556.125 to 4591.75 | 0.4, 24.6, 26.3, 25.1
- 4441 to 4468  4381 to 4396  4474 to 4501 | 0.6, 22.7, 26.3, 25.1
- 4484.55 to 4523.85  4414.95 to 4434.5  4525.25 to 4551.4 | -1.8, 24.7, 25.5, 25.2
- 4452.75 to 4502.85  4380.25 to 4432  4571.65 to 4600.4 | -1.6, 23.9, 26.1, 24.8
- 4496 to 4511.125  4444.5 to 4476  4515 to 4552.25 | -1.0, 25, 25.5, 25.3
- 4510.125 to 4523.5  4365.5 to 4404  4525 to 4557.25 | -0.5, 23.7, 25.4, 25.1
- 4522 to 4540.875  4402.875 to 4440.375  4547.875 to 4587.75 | 0.7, 24.9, 26.1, 25.8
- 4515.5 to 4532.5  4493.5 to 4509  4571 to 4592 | 1.0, 26.7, 26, 26.5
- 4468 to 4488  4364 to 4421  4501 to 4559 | -1.0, 24.1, 25.8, 25.2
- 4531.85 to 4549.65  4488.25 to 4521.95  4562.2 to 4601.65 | 0.2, 26.4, 26.4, 26.4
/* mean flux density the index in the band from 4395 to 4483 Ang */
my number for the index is 24.9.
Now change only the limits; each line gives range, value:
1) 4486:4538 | 25.8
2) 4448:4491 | 25.4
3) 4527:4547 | 25.7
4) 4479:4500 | 26.1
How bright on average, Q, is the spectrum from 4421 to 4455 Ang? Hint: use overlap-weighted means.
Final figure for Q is 24.9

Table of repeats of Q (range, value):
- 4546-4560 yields 25.6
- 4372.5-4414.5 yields 23.7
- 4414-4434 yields 24.8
